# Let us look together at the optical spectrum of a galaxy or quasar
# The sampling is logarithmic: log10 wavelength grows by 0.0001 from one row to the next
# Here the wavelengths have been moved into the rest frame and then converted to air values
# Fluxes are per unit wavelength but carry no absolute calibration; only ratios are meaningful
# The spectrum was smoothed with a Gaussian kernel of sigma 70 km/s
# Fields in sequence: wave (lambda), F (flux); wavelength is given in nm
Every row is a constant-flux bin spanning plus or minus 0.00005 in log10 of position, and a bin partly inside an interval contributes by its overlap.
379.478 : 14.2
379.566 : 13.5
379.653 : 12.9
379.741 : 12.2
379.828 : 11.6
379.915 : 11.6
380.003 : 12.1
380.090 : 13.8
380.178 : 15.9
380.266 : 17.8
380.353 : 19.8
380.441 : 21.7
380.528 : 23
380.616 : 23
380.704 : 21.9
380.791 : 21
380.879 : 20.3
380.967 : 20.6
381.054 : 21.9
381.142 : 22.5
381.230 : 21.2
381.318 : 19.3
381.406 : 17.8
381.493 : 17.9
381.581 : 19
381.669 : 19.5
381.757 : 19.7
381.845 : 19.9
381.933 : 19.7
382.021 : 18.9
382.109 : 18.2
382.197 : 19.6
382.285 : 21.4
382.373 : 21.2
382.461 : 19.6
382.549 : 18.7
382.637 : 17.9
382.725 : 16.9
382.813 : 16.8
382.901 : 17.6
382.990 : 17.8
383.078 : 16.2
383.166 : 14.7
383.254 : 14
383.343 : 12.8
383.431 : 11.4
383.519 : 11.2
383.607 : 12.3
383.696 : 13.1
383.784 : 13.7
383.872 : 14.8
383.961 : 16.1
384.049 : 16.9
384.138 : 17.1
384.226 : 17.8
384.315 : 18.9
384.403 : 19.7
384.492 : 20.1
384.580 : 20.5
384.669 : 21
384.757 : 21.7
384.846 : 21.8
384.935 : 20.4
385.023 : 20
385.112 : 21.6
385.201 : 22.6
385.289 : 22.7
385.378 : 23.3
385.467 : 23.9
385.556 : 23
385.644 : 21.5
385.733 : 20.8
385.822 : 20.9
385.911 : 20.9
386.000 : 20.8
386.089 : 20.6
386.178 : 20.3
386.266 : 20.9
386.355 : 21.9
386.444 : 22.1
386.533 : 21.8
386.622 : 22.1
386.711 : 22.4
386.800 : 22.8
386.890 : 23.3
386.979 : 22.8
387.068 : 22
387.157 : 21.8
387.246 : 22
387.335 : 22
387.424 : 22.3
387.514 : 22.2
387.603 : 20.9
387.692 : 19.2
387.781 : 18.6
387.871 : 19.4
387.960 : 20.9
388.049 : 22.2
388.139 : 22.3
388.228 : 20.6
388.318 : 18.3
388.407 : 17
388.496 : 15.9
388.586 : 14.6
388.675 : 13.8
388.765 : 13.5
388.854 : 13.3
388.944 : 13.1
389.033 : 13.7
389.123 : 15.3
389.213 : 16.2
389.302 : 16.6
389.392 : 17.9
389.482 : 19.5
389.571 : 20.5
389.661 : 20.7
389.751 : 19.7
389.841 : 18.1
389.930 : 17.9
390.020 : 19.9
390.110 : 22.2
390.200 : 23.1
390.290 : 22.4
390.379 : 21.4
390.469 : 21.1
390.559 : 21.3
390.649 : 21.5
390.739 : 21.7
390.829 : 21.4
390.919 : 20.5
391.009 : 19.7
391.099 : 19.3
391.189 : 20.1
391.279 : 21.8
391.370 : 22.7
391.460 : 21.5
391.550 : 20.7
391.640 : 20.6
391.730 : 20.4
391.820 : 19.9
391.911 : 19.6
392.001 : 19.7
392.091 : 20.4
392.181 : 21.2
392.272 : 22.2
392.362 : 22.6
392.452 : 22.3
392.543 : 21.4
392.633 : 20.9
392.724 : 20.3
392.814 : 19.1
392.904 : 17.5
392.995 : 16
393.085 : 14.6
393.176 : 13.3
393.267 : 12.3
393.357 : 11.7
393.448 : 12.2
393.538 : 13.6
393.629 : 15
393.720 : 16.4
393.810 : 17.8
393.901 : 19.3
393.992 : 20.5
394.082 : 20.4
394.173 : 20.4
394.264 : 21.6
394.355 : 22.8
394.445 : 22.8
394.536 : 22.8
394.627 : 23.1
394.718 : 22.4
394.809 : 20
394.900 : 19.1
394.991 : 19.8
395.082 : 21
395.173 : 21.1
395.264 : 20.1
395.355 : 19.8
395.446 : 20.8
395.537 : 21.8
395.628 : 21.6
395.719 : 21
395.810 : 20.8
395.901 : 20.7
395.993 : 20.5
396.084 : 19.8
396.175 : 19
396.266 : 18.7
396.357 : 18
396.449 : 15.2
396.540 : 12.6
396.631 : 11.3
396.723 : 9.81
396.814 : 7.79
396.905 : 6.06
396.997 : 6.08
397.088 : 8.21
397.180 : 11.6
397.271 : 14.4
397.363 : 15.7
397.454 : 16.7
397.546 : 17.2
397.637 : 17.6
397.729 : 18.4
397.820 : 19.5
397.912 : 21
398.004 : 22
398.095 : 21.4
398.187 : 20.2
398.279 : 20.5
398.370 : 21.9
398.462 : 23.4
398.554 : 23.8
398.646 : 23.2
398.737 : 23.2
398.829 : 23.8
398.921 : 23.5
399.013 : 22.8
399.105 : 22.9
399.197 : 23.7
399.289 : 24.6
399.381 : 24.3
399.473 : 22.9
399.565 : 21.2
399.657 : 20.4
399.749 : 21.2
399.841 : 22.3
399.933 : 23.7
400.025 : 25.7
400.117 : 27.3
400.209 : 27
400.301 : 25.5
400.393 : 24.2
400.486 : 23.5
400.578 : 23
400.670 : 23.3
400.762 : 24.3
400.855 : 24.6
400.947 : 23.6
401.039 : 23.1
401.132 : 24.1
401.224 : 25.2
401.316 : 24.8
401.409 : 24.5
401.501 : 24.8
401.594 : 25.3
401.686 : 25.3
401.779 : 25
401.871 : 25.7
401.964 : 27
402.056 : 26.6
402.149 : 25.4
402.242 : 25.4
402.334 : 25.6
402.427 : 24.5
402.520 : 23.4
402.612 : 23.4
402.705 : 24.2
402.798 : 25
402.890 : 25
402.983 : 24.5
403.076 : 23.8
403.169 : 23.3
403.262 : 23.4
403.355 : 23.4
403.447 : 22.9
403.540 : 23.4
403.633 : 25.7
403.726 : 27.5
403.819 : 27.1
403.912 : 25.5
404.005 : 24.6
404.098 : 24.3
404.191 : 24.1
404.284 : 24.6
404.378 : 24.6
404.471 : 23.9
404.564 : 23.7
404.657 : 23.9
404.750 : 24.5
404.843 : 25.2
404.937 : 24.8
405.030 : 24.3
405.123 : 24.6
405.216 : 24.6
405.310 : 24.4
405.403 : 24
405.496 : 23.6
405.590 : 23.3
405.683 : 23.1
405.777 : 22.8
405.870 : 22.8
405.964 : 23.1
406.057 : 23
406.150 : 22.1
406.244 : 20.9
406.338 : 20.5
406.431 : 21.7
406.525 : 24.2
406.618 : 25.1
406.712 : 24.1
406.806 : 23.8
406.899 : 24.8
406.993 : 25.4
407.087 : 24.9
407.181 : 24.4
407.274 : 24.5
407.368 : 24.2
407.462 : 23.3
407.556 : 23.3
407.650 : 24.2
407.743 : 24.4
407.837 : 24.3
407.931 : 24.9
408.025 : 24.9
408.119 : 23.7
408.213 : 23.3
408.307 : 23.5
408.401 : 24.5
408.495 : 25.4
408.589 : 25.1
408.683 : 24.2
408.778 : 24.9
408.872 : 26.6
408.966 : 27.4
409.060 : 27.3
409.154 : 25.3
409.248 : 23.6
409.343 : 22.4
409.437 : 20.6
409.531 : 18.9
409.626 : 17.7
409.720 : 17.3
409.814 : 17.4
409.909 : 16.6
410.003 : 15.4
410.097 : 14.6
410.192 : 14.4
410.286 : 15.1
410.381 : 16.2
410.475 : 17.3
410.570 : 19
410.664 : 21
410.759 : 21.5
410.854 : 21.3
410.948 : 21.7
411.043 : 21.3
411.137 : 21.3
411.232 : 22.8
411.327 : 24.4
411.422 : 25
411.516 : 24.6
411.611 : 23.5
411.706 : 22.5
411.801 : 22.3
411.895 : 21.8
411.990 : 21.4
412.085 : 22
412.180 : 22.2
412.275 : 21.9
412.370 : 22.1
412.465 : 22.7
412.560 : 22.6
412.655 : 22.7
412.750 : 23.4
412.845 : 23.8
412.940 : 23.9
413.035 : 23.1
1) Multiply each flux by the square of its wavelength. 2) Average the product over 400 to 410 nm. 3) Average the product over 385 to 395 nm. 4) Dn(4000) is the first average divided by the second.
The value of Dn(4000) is 1.30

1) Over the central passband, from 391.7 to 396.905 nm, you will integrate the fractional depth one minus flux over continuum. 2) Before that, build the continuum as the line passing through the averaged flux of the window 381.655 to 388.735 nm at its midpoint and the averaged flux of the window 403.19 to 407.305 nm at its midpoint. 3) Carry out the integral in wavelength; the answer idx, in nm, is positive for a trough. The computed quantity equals 0.69 nm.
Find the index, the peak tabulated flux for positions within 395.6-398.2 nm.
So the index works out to 22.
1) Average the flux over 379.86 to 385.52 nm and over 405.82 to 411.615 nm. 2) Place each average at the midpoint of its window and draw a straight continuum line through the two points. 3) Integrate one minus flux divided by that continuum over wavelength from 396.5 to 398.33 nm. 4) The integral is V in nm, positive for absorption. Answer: 0.509 nm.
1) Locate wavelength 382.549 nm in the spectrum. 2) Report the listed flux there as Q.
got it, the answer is 18.7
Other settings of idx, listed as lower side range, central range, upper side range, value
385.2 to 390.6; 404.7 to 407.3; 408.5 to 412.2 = -0.33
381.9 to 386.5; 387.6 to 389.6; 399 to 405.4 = 0.27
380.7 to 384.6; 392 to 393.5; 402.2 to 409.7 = 0.18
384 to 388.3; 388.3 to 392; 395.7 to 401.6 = 0.33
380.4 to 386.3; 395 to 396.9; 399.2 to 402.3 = 0.42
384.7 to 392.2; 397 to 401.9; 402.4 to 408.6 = 0.15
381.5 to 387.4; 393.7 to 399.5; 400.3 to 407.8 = 0.82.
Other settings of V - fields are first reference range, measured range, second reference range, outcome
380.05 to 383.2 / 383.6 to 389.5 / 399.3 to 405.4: 0.277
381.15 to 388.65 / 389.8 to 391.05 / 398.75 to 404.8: 0.008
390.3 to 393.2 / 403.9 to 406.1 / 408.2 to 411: -0.345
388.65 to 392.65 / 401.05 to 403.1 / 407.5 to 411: -0.400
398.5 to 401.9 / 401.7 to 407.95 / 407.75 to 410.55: -0.426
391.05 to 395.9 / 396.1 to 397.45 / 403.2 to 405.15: 0.535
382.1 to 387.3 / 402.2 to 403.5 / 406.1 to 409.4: -0.054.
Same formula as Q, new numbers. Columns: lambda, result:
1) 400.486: 23.5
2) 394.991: 19.8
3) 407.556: 23.3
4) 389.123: 15.3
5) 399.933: 23.7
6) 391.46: 21.5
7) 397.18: 11.6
